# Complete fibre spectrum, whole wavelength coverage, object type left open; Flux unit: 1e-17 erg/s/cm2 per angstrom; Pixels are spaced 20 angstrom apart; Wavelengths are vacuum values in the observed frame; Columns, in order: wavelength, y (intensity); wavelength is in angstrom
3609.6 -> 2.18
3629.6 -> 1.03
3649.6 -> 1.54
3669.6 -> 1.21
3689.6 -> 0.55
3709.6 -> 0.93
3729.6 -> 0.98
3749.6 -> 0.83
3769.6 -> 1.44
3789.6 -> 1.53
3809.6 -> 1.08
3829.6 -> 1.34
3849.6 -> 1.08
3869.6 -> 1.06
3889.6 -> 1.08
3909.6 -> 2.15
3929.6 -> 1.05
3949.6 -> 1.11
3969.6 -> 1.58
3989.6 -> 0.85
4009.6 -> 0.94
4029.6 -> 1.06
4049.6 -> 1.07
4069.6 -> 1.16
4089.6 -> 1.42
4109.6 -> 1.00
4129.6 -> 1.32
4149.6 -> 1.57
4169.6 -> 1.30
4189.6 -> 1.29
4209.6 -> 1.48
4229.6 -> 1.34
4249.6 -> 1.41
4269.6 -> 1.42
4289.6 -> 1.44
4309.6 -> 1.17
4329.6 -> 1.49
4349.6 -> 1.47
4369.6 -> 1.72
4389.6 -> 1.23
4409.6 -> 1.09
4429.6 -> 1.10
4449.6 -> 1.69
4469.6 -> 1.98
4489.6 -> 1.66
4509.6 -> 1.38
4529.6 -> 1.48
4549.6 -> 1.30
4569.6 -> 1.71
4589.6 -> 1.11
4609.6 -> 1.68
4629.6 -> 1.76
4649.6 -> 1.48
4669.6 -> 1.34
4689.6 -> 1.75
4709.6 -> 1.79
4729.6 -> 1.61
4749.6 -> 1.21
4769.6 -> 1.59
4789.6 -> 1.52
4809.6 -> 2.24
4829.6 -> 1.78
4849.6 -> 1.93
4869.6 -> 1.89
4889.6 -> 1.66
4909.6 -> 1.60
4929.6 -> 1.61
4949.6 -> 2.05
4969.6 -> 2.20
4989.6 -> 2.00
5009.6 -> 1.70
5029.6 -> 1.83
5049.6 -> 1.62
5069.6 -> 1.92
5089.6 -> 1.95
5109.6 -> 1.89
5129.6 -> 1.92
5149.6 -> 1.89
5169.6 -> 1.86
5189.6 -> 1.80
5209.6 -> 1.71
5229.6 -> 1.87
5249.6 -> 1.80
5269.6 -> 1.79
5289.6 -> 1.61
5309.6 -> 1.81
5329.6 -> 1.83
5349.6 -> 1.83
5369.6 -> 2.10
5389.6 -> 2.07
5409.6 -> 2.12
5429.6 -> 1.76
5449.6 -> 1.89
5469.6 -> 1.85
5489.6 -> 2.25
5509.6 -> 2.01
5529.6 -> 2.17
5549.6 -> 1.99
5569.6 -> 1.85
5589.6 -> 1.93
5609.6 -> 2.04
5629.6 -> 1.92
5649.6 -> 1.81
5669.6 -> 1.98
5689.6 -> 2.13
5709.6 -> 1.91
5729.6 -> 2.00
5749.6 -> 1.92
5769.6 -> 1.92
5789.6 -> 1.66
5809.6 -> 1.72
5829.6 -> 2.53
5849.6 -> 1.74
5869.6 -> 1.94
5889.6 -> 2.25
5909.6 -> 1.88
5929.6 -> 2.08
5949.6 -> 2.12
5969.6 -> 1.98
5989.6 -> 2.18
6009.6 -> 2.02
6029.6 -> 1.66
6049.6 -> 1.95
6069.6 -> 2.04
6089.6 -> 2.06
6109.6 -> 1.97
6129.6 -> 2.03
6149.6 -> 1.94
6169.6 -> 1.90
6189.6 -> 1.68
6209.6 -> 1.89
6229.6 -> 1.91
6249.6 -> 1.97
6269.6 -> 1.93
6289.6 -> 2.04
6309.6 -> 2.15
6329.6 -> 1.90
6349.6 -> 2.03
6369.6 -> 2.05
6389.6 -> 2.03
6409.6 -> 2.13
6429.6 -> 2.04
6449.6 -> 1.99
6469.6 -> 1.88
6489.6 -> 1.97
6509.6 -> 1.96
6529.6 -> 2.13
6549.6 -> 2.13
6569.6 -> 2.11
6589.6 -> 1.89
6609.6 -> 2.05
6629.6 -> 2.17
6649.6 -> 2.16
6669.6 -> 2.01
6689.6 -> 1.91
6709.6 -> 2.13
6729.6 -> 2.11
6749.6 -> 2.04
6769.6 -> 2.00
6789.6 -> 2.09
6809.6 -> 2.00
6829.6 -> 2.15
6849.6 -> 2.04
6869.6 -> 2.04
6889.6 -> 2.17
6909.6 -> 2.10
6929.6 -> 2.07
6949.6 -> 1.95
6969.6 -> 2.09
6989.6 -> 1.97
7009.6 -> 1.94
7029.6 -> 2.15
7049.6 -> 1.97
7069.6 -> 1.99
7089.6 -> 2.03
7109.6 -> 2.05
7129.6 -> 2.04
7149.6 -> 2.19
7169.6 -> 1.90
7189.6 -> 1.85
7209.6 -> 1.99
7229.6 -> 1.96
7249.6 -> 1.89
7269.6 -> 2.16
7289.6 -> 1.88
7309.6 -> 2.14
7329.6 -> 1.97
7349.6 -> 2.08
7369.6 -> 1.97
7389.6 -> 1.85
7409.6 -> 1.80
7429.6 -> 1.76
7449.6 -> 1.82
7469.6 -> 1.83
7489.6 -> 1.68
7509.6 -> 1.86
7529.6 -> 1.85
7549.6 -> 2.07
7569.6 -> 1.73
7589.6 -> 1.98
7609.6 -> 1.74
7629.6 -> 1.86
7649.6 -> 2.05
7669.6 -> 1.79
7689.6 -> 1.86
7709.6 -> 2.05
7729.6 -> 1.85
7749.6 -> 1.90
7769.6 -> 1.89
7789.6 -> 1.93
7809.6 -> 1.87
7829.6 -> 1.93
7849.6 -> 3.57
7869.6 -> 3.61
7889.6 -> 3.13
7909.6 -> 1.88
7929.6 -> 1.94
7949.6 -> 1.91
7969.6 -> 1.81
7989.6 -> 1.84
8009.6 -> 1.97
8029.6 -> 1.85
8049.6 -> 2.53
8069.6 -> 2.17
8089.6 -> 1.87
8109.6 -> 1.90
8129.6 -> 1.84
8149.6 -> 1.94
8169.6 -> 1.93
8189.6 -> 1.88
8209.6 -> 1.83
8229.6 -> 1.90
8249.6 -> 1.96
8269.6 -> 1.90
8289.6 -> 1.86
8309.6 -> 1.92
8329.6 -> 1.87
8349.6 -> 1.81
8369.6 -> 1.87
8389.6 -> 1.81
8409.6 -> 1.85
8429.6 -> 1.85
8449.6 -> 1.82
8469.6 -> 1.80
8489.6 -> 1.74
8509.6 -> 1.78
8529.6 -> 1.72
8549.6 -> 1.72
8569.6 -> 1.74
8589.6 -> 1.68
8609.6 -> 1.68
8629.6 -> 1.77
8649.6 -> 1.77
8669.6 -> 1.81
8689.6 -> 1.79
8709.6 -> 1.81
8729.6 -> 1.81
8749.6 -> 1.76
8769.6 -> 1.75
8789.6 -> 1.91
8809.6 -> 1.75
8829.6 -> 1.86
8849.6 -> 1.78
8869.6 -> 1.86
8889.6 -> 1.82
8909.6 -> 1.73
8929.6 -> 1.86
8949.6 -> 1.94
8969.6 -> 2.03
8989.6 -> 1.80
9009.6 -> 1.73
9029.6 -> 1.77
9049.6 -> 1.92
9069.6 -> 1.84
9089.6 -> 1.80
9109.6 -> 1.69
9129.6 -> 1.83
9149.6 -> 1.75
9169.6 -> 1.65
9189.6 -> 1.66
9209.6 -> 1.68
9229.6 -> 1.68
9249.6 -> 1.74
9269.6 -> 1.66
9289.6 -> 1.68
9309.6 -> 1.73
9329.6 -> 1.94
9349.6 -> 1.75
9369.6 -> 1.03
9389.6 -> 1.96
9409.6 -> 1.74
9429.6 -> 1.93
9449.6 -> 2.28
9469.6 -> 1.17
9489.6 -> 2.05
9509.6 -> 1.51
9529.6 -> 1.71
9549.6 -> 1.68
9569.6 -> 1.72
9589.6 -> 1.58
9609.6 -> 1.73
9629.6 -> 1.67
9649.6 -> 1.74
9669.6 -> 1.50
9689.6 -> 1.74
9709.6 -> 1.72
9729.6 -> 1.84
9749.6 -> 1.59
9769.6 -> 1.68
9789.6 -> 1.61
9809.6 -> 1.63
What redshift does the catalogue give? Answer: 0.20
